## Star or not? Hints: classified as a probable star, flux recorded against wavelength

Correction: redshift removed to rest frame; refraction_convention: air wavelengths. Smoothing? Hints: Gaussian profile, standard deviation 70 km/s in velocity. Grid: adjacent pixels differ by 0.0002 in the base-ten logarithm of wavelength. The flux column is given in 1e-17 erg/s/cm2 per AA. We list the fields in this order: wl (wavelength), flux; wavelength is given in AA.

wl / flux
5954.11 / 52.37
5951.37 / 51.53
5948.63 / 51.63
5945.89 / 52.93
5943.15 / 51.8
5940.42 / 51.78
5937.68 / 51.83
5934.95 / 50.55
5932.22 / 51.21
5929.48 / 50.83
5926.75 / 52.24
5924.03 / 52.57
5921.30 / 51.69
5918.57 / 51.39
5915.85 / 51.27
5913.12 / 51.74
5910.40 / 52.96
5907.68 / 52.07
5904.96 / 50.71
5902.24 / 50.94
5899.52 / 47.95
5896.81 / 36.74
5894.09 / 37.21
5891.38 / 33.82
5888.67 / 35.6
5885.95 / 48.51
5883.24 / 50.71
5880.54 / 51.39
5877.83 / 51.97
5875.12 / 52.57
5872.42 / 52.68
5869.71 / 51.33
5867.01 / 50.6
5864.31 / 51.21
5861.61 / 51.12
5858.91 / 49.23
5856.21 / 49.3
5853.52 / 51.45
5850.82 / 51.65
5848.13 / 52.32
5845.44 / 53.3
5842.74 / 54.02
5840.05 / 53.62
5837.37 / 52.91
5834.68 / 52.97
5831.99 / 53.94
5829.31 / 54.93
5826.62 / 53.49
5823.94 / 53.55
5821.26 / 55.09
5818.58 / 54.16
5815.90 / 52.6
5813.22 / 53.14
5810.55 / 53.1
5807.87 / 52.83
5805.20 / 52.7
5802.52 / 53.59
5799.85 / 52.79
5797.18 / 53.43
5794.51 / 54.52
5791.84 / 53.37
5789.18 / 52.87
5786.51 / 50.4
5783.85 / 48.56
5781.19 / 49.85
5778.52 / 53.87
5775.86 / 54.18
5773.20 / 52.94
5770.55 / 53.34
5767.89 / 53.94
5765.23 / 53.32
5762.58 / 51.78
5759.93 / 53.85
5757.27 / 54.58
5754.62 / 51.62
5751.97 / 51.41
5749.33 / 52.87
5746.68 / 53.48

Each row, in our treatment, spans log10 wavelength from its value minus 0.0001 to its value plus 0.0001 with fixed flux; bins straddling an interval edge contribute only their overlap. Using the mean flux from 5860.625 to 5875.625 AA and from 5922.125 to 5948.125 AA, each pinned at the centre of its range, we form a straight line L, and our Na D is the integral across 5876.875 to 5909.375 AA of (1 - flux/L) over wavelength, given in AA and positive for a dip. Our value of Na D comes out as 3.8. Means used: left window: 51.5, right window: 51.7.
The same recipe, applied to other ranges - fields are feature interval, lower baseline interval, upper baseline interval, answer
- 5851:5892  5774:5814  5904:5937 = 2.3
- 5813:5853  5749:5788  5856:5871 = -1.8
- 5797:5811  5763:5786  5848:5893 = -0.5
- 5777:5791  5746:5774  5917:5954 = 0.4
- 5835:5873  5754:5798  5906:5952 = 0.3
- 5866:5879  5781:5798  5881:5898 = -2.7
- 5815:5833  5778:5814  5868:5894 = -1.2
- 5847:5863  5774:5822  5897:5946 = 0.4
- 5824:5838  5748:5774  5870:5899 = -1.4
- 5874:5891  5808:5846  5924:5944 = 1.6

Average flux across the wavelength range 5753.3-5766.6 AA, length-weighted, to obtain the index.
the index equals 53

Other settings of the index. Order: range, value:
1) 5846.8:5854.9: 51.8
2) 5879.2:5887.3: 50.3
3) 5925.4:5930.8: 51.5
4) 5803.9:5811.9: 52.9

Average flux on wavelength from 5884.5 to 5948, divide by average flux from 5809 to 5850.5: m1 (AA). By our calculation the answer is 0.91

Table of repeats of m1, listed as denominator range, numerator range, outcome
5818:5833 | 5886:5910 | 0.81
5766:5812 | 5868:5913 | 0.90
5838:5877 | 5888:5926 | 0.91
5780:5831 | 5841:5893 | 0.94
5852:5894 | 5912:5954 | 1.07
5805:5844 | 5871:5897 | 0.85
